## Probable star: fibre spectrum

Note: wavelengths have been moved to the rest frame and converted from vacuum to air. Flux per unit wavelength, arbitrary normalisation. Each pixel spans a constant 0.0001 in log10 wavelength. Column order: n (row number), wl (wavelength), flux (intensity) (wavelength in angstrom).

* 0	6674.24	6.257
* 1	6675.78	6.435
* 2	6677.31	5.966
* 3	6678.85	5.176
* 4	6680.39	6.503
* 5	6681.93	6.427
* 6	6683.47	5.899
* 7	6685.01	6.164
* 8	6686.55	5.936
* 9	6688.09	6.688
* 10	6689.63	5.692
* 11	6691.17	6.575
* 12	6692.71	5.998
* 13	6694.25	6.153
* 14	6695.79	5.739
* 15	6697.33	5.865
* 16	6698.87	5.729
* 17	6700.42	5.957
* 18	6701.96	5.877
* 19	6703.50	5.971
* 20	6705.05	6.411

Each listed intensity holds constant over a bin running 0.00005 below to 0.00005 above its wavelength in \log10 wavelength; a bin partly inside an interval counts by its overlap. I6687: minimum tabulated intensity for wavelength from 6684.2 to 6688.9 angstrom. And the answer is 5.936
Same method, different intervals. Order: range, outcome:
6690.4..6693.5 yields 5.998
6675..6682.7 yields 5.176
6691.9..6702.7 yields 5.729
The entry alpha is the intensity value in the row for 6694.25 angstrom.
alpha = 6.153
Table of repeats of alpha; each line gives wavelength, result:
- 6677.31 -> 5.966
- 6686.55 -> 5.936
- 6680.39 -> 6.503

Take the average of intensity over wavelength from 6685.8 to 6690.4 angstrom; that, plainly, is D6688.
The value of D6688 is 6.11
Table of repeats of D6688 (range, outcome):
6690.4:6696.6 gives 6.12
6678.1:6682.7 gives 6.03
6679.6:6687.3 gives 6.18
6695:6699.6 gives 5.79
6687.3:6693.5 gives 6.24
